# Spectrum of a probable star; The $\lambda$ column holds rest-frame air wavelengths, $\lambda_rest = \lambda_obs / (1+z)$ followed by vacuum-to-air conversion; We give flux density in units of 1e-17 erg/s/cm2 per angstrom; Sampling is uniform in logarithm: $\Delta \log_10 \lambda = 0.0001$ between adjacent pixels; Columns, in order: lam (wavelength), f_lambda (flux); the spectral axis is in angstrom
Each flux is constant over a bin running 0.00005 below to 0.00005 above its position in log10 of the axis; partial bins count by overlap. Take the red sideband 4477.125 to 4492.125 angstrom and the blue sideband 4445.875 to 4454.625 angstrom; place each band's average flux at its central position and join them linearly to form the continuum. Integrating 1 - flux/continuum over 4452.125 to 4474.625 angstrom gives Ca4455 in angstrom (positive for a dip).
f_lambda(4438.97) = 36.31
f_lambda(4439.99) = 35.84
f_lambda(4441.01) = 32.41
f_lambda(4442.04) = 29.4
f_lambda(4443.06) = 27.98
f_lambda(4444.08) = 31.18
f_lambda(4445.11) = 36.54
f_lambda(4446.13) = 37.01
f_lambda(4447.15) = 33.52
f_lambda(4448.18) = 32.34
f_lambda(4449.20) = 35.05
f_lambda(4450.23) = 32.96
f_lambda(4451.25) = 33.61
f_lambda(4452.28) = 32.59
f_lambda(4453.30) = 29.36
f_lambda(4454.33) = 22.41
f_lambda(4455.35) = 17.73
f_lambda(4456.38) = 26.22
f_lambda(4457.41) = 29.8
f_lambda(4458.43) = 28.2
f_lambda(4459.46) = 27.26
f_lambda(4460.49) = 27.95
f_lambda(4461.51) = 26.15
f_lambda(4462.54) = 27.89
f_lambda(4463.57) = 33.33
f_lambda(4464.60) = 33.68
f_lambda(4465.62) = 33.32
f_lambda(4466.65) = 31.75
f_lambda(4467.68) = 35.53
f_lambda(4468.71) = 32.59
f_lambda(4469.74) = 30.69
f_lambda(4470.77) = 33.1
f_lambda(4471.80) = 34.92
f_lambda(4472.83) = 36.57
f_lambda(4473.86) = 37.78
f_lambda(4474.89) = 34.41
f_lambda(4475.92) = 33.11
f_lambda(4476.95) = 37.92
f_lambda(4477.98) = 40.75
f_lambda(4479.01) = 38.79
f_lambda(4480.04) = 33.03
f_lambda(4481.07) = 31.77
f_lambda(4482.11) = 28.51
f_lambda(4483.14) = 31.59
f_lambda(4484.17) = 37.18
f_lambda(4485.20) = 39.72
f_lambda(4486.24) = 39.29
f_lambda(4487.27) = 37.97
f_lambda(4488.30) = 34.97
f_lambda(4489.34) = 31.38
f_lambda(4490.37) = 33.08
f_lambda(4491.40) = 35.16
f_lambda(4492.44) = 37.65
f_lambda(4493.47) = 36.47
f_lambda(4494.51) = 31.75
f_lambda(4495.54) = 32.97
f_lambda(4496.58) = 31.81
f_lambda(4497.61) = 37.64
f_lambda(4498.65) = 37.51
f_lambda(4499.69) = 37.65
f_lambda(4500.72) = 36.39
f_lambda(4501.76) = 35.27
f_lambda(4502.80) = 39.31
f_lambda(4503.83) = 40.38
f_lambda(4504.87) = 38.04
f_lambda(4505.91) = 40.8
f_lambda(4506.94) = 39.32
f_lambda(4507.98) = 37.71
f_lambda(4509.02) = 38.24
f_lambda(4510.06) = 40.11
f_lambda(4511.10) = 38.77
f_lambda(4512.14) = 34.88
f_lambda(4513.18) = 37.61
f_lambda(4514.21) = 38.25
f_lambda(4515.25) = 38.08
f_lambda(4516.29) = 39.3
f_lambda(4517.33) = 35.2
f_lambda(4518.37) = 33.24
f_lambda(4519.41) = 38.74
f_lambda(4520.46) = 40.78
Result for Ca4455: 2.0 angstrom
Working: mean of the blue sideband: 32.2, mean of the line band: 30.4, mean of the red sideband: 35.3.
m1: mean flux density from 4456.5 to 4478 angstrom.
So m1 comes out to 32.4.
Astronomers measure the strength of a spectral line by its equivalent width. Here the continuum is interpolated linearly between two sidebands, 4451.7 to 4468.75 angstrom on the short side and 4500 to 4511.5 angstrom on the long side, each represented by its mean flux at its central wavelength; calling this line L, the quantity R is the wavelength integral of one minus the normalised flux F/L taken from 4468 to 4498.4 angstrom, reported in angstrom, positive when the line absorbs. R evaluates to -1.05 angstrom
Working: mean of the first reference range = 29.1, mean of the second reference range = 38.6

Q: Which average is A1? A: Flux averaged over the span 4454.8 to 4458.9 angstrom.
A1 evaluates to 25.5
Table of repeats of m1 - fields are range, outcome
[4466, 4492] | 34.9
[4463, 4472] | 33.1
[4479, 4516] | 36.4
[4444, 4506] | 33.6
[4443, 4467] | 30.4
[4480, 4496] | 34.6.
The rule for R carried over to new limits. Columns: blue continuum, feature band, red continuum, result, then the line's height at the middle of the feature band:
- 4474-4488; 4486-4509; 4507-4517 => 0.33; 37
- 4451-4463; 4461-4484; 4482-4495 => -1.78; 31.2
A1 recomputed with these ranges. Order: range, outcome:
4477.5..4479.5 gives 39.8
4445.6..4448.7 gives 34.4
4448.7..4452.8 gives 33.5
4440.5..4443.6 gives 29.9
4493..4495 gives 34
